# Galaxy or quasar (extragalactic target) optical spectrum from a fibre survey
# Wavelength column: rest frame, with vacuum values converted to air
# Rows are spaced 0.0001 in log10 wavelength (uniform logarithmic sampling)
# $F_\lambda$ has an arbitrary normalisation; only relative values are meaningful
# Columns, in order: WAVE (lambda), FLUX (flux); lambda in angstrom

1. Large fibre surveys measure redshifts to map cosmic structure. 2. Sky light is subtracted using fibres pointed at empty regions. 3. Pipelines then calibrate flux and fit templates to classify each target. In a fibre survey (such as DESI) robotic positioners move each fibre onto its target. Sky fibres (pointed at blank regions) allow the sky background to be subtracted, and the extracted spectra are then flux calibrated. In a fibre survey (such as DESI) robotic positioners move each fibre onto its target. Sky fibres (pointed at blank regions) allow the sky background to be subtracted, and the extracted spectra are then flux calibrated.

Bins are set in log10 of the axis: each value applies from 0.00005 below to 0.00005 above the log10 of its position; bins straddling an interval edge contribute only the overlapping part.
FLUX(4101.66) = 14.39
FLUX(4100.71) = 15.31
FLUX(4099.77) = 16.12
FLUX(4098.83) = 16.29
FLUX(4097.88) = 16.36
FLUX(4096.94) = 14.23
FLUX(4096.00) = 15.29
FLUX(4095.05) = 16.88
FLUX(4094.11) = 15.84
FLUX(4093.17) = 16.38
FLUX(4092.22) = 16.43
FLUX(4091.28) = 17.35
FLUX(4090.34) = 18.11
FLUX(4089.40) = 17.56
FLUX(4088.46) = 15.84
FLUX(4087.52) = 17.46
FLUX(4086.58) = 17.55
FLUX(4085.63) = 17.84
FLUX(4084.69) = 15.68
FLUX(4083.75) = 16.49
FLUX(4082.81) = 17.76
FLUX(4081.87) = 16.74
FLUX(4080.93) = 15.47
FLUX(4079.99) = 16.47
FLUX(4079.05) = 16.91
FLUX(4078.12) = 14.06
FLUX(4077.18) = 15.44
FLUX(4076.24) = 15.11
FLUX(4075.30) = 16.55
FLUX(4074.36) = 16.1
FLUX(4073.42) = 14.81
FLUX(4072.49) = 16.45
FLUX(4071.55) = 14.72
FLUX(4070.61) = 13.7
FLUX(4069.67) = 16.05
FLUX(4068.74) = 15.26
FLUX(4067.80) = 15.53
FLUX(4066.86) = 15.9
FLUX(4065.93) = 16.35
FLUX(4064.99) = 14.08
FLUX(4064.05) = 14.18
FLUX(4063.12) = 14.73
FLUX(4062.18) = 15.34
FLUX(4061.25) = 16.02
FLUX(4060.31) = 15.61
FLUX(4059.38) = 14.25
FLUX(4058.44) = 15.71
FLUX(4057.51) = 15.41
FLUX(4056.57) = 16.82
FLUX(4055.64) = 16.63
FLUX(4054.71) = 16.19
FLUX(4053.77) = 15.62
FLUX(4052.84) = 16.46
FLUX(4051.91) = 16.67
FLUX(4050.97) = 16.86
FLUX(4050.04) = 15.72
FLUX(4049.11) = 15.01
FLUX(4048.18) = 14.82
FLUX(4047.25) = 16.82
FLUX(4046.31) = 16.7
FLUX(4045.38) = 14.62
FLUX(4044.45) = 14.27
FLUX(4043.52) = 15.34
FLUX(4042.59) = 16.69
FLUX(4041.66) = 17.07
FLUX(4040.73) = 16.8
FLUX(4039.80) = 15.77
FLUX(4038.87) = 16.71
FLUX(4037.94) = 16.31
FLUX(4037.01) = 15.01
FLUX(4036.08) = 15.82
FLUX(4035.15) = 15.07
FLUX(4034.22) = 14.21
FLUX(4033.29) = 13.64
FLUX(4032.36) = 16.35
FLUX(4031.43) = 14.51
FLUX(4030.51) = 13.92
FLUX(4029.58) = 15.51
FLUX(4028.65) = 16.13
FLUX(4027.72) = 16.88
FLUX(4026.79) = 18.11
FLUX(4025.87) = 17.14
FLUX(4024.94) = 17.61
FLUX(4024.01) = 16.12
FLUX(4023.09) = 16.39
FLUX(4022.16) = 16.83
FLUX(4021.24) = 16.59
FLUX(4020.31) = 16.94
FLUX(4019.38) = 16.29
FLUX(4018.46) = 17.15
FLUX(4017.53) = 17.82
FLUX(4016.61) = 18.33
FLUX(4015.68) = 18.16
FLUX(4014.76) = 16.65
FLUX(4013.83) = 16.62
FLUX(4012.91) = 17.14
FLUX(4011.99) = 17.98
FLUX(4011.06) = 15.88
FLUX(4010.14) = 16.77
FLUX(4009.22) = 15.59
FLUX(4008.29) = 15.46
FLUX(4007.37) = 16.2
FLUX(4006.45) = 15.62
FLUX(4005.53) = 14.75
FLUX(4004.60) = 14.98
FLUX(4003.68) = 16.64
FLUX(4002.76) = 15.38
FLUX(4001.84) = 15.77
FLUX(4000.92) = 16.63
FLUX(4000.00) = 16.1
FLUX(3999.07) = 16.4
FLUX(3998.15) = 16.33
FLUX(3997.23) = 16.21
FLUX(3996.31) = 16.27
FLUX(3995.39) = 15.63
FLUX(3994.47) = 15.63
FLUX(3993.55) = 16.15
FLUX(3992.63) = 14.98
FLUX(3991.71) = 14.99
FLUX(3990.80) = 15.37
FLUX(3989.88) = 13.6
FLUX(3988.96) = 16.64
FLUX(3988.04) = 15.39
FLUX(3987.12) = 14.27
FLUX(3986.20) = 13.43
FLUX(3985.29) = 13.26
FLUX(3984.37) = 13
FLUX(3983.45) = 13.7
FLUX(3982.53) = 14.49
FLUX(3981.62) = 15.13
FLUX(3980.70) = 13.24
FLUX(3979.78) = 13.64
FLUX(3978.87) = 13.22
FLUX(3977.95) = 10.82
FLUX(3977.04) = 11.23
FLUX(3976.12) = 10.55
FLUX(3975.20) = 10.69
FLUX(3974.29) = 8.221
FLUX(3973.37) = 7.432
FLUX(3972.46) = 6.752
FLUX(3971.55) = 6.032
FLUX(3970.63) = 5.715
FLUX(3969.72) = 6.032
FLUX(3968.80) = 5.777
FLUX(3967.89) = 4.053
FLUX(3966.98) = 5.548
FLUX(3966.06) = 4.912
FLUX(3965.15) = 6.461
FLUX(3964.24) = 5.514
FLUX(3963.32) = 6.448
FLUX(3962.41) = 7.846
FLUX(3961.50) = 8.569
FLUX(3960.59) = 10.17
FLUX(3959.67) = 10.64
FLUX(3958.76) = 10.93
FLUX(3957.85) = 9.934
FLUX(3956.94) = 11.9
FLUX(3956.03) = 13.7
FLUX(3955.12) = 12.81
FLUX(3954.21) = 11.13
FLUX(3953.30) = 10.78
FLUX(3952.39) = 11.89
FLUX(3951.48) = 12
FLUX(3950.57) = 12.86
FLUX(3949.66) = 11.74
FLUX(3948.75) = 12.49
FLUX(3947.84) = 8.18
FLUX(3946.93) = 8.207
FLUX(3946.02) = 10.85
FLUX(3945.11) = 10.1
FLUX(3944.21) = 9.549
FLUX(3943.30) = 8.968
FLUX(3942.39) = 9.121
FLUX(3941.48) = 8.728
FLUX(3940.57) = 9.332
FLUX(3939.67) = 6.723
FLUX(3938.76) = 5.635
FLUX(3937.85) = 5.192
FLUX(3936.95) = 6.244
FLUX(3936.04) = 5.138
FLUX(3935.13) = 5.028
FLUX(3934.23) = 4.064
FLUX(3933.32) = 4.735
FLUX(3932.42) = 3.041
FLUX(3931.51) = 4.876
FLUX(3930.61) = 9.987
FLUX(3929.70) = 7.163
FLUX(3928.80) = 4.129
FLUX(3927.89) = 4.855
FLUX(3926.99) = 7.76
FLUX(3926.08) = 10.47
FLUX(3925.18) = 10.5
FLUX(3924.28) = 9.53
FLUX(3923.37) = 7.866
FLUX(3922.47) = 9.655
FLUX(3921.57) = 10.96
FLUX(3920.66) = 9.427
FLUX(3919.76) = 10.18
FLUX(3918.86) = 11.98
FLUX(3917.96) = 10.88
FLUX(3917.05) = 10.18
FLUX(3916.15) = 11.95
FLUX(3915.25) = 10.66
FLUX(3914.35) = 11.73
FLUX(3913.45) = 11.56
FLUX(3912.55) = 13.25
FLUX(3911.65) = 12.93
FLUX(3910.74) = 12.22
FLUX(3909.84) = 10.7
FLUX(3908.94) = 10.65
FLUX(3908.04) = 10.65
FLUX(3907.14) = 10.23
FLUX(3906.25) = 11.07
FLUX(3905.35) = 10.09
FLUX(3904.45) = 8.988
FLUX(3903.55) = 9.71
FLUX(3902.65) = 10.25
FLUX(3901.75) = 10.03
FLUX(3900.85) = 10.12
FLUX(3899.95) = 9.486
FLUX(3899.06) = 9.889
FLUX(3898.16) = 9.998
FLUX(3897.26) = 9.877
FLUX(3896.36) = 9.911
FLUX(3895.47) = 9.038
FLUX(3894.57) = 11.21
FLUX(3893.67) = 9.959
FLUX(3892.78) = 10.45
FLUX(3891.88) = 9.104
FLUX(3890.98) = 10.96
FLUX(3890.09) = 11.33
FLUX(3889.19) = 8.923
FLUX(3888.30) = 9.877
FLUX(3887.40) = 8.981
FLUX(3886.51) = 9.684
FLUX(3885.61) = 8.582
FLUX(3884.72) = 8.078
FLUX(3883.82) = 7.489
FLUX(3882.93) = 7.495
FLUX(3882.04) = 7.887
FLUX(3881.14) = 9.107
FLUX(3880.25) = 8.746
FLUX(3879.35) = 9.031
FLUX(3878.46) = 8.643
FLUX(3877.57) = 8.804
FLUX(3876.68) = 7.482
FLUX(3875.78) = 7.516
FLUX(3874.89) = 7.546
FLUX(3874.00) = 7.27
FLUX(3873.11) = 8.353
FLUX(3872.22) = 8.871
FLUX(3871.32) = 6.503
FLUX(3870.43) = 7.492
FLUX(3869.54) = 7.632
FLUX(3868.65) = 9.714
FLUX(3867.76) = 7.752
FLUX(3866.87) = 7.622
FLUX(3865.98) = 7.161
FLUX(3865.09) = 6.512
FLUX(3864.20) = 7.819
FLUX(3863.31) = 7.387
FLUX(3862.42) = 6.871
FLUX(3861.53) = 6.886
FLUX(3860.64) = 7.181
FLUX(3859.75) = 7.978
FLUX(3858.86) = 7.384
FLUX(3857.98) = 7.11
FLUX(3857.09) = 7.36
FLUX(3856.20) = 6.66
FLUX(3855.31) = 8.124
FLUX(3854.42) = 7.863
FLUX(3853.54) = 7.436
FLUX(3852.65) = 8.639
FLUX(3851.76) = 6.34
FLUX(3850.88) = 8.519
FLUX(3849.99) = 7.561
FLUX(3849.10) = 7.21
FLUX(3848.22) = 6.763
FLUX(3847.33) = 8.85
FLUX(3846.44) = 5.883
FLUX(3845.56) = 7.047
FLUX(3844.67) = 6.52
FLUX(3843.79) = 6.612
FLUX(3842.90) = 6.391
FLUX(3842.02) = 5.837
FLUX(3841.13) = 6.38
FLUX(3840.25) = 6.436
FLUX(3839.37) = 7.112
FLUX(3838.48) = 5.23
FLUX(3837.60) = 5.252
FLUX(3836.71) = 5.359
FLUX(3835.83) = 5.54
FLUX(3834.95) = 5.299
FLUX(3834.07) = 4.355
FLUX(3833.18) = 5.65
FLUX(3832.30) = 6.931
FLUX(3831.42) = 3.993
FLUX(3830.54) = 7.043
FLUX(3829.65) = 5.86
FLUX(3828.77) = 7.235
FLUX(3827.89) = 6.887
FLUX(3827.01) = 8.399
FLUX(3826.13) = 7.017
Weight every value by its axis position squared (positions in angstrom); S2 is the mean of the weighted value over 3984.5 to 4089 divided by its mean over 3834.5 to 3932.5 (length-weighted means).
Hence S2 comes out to 2.01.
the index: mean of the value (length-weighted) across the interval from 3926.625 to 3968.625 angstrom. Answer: 8.25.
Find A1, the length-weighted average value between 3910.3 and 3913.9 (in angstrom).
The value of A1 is 12.5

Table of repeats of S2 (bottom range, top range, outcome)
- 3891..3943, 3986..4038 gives 1.85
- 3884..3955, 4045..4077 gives 1.78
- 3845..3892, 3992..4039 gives 2.18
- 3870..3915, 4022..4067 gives 1.78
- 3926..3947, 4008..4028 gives 2.52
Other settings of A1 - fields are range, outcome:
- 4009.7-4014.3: 16.9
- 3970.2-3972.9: 6.16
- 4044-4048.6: 15.4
